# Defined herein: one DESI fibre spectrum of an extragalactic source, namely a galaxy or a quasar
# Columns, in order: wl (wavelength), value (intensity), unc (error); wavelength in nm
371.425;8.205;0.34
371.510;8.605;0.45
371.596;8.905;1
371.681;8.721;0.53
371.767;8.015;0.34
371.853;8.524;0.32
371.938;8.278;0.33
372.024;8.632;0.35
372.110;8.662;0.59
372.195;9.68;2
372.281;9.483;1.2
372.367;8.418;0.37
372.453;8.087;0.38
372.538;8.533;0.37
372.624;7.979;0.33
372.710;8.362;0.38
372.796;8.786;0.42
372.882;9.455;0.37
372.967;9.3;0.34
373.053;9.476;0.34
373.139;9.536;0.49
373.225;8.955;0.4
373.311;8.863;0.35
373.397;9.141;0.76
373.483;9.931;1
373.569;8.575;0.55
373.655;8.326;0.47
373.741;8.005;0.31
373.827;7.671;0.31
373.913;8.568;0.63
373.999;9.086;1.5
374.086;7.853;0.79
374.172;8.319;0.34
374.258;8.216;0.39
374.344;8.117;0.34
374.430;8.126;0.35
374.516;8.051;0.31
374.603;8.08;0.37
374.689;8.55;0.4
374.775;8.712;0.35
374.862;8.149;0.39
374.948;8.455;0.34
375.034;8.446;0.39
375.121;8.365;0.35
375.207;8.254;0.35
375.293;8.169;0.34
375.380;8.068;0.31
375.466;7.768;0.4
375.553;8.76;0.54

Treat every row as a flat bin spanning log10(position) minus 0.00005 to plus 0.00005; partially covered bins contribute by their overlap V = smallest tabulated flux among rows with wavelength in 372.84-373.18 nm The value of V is 9.3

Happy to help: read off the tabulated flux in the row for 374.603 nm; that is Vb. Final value 8.08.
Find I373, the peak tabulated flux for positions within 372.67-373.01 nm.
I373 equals 9.455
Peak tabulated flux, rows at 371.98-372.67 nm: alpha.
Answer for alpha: 9.68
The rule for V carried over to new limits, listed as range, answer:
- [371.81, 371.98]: 8.278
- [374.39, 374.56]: 8.051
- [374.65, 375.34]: 8.149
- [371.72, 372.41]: 8.015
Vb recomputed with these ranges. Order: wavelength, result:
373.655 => 8.326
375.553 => 8.76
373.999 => 9.086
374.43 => 8.126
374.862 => 8.149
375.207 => 8.254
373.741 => 8.005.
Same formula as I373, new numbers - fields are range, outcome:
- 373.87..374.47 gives 9.086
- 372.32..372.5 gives 8.418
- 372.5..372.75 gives 8.533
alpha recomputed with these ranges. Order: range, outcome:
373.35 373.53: 9.931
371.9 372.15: 8.662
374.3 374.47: 8.126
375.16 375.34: 8.254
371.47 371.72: 8.905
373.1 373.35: 9.536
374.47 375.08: 8.712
